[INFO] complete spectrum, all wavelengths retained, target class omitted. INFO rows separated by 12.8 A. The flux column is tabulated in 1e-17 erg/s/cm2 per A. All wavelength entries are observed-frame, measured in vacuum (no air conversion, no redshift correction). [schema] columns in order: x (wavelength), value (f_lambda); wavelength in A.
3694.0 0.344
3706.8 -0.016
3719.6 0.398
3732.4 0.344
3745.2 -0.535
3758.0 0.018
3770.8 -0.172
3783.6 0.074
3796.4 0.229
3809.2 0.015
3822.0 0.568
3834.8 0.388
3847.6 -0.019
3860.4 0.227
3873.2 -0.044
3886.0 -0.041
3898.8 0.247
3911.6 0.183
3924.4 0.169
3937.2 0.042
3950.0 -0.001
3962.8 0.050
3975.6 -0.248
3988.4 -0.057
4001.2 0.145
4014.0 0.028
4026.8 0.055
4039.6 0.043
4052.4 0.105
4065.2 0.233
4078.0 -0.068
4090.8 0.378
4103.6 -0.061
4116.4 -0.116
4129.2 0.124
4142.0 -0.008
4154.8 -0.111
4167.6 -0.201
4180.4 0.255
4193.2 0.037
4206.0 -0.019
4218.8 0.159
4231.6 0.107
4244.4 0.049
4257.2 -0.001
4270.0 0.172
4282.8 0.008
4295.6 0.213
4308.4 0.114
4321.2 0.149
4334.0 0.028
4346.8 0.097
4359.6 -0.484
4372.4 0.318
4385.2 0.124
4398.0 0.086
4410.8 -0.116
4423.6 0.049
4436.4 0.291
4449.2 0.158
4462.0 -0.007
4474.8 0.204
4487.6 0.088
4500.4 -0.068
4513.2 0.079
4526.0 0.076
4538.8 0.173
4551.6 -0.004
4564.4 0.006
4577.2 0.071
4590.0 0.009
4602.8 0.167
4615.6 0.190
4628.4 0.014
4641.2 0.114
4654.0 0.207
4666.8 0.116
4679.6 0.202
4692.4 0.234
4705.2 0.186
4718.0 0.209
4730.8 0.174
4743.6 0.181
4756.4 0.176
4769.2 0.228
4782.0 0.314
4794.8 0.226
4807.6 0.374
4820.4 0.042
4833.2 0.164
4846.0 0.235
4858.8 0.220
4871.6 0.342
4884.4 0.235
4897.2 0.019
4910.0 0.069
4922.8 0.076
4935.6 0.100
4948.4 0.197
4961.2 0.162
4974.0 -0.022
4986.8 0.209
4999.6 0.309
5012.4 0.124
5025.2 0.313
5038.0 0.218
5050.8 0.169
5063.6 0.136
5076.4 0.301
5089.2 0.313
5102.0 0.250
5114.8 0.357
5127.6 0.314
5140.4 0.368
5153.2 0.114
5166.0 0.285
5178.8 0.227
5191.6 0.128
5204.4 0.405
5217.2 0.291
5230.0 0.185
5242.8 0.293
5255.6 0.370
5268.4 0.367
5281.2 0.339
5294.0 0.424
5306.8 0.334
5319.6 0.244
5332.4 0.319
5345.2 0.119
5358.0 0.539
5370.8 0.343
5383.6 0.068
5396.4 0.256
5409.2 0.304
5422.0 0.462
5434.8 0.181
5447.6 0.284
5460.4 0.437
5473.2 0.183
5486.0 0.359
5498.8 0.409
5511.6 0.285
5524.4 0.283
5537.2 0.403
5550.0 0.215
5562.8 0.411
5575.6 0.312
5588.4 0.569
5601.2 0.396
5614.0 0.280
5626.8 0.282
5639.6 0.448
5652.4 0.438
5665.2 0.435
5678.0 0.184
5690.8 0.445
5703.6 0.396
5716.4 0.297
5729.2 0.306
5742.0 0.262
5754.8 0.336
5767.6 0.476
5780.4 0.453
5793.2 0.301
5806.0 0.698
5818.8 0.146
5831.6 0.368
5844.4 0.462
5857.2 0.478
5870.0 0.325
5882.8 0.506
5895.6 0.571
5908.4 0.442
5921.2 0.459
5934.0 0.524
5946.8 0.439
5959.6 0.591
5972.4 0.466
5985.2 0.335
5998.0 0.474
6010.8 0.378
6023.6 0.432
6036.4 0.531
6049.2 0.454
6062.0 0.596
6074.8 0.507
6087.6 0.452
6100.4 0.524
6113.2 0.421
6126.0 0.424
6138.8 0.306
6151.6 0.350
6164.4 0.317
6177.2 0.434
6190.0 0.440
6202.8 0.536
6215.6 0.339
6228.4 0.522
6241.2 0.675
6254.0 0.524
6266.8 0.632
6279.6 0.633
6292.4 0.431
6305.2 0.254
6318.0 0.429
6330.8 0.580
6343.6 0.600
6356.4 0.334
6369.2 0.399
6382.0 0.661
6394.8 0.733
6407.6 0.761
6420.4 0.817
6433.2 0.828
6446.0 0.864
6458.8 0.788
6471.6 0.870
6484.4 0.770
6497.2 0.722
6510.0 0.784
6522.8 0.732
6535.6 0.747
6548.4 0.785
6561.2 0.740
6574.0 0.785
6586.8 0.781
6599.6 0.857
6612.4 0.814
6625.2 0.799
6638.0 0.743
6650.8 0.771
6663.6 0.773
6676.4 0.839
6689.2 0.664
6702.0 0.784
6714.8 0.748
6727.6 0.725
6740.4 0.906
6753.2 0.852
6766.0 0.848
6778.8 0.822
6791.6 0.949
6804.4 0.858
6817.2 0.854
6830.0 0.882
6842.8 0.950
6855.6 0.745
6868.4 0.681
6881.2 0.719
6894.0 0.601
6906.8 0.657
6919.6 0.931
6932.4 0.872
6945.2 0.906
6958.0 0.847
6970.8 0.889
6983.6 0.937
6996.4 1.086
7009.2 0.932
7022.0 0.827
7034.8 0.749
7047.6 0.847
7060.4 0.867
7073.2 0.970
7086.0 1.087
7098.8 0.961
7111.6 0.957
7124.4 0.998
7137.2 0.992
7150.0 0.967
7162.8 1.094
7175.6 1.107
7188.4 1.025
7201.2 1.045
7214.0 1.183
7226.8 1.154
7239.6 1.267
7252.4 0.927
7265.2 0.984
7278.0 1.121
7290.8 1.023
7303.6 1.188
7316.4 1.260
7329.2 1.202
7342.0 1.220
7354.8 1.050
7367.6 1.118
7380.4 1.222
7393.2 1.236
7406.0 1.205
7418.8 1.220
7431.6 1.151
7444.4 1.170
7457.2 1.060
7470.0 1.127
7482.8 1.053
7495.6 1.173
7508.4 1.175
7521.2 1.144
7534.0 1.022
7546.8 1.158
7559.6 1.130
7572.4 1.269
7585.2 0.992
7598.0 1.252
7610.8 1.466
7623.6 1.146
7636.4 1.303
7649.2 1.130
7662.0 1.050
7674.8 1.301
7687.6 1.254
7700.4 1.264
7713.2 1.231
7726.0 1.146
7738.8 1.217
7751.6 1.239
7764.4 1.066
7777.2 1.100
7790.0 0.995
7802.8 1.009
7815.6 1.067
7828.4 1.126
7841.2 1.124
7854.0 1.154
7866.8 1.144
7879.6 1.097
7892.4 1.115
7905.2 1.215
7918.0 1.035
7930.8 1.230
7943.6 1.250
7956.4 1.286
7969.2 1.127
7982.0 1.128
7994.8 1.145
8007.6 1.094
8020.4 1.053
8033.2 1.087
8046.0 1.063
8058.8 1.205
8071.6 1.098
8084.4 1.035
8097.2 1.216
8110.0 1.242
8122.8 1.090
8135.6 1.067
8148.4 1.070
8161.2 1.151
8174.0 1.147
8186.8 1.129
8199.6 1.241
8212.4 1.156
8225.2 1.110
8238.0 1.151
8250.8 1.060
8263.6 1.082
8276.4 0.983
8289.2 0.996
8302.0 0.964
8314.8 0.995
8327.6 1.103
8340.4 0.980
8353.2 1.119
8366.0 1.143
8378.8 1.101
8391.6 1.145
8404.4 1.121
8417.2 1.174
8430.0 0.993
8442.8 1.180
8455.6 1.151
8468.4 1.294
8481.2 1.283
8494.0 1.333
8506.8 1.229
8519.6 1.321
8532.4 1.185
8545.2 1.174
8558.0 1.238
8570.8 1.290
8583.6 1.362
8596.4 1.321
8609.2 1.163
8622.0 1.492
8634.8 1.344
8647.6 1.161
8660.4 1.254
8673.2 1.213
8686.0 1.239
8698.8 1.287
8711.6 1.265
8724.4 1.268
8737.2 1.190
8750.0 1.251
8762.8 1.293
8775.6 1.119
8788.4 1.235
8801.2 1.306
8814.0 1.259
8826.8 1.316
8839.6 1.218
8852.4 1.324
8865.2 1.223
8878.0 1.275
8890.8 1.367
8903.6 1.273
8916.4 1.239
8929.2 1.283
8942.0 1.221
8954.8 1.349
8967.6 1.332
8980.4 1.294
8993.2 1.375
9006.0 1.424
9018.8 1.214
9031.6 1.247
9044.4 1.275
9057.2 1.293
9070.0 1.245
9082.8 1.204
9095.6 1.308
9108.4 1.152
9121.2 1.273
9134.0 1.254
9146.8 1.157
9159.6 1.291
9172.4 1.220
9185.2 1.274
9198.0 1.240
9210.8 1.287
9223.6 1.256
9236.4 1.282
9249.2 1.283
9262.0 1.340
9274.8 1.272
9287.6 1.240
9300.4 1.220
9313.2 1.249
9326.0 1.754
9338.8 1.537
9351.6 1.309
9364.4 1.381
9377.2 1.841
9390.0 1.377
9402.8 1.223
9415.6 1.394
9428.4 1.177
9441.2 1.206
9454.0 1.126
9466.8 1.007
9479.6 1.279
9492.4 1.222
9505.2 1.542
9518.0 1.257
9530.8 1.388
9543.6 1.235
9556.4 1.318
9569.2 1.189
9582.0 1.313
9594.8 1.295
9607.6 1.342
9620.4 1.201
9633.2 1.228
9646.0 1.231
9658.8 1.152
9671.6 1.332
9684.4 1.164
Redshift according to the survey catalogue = 0.60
